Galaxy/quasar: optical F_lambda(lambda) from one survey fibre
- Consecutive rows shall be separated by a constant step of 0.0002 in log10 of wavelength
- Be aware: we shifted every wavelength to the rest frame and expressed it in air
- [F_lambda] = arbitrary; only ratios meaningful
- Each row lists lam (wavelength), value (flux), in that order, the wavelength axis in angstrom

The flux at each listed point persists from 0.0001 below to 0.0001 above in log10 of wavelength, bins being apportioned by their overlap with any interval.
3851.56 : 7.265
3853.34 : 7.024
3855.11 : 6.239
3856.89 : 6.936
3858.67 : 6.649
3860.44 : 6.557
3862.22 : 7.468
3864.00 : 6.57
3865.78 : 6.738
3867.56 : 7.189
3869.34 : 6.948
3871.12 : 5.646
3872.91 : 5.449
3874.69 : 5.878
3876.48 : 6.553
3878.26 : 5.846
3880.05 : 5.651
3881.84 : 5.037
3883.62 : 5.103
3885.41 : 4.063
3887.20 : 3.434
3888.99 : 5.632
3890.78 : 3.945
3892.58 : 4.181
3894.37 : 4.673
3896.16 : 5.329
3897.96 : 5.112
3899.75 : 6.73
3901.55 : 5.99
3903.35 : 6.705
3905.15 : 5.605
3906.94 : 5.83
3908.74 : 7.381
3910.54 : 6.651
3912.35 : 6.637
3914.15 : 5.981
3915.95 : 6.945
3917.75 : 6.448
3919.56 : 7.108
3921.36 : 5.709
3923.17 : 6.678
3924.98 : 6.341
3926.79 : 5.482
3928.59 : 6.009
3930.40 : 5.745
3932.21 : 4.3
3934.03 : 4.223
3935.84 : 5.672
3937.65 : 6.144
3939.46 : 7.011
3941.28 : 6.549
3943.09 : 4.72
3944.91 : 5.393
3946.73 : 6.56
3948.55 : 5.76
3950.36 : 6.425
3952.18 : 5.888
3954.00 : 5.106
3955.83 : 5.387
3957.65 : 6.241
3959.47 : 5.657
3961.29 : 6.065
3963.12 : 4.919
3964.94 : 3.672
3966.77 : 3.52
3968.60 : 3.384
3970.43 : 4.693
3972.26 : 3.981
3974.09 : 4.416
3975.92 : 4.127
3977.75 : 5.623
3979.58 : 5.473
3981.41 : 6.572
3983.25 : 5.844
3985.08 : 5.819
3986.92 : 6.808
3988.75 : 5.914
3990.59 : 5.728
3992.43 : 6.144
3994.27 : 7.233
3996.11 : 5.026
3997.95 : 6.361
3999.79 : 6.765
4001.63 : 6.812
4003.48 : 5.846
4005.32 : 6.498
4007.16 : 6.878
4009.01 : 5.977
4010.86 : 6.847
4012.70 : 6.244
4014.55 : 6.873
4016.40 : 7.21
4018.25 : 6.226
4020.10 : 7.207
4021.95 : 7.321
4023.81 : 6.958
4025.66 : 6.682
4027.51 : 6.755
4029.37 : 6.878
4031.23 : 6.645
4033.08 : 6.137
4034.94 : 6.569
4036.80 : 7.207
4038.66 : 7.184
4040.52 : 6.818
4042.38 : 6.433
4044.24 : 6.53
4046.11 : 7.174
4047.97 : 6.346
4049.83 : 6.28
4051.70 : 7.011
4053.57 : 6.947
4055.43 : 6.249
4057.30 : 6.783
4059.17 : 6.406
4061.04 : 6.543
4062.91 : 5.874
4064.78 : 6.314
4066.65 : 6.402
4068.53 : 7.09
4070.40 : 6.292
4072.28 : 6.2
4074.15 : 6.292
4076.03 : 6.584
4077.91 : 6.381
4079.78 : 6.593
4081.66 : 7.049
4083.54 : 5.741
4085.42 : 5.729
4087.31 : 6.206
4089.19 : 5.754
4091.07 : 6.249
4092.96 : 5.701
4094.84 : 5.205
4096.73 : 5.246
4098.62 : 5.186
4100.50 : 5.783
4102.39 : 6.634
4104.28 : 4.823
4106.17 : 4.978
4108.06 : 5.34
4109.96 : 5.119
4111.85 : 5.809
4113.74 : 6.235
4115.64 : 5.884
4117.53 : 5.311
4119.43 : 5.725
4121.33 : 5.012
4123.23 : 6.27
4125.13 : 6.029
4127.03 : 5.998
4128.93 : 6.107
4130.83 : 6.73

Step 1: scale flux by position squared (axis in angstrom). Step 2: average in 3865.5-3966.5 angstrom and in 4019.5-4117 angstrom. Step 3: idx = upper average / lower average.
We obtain 1.18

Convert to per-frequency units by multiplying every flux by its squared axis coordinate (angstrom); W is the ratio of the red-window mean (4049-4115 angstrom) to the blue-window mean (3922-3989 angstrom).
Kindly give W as 1.2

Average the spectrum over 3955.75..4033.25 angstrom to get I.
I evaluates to 5.95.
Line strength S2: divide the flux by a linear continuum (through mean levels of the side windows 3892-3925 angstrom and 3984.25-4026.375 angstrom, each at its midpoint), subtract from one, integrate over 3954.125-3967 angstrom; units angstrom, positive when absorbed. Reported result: 2.4 angstrom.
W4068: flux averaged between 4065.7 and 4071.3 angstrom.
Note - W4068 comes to 6.6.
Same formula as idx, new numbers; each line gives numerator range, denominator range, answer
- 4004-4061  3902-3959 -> 1.17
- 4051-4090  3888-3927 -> 1.16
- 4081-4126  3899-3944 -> 1.02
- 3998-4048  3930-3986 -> 1.30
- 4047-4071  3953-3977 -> 1.45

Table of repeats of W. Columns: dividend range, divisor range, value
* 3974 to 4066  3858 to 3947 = 1.16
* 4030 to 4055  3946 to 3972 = 1.35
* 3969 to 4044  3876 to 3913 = 1.20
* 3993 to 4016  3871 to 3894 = 1.35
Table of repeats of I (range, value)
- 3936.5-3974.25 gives 5.33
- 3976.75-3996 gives 6.06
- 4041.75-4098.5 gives 6.3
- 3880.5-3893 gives 4.54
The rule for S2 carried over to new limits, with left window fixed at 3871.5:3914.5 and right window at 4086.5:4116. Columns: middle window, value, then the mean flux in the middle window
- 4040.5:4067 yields -4.4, 6.53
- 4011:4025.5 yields -3.2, 6.85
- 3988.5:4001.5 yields -1.5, 6.22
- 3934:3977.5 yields 2.5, 5.25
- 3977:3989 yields -0.9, 6.02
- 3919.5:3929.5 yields -1.0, 6.15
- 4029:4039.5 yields -2.2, 6.76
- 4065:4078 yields -2.0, 6.46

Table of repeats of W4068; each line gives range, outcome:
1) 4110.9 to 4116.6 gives 5.98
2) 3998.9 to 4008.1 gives 6.56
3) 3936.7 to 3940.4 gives 6.57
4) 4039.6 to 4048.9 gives 6.66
